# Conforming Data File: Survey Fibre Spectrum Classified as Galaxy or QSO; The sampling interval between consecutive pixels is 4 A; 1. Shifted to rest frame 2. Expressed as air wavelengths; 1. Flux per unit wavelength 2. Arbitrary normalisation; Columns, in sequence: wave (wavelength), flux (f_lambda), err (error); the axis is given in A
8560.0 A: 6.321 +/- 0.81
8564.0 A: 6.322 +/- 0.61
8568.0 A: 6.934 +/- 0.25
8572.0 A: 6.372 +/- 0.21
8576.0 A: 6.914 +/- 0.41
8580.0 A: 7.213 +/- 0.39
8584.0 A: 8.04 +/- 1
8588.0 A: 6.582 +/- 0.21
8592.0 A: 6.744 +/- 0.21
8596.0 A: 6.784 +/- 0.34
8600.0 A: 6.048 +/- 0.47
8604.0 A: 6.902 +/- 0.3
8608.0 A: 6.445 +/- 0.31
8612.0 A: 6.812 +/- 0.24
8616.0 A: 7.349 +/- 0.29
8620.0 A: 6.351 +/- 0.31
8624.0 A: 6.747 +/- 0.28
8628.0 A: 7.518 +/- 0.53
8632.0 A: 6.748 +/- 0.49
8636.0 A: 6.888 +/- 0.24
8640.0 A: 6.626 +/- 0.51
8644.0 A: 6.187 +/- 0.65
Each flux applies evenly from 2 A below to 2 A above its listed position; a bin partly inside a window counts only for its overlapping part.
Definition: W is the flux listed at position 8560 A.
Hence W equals 6.321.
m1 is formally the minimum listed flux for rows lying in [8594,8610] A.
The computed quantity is 6.048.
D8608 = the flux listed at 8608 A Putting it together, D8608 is 6.445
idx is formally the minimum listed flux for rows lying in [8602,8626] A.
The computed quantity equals 6.351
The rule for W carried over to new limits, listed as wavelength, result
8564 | 6.322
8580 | 7.213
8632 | 6.748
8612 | 6.812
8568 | 6.934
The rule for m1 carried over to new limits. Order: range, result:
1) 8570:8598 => 6.372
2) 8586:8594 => 6.582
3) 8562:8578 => 6.322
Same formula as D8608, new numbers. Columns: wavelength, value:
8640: 6.626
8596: 6.784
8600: 6.048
